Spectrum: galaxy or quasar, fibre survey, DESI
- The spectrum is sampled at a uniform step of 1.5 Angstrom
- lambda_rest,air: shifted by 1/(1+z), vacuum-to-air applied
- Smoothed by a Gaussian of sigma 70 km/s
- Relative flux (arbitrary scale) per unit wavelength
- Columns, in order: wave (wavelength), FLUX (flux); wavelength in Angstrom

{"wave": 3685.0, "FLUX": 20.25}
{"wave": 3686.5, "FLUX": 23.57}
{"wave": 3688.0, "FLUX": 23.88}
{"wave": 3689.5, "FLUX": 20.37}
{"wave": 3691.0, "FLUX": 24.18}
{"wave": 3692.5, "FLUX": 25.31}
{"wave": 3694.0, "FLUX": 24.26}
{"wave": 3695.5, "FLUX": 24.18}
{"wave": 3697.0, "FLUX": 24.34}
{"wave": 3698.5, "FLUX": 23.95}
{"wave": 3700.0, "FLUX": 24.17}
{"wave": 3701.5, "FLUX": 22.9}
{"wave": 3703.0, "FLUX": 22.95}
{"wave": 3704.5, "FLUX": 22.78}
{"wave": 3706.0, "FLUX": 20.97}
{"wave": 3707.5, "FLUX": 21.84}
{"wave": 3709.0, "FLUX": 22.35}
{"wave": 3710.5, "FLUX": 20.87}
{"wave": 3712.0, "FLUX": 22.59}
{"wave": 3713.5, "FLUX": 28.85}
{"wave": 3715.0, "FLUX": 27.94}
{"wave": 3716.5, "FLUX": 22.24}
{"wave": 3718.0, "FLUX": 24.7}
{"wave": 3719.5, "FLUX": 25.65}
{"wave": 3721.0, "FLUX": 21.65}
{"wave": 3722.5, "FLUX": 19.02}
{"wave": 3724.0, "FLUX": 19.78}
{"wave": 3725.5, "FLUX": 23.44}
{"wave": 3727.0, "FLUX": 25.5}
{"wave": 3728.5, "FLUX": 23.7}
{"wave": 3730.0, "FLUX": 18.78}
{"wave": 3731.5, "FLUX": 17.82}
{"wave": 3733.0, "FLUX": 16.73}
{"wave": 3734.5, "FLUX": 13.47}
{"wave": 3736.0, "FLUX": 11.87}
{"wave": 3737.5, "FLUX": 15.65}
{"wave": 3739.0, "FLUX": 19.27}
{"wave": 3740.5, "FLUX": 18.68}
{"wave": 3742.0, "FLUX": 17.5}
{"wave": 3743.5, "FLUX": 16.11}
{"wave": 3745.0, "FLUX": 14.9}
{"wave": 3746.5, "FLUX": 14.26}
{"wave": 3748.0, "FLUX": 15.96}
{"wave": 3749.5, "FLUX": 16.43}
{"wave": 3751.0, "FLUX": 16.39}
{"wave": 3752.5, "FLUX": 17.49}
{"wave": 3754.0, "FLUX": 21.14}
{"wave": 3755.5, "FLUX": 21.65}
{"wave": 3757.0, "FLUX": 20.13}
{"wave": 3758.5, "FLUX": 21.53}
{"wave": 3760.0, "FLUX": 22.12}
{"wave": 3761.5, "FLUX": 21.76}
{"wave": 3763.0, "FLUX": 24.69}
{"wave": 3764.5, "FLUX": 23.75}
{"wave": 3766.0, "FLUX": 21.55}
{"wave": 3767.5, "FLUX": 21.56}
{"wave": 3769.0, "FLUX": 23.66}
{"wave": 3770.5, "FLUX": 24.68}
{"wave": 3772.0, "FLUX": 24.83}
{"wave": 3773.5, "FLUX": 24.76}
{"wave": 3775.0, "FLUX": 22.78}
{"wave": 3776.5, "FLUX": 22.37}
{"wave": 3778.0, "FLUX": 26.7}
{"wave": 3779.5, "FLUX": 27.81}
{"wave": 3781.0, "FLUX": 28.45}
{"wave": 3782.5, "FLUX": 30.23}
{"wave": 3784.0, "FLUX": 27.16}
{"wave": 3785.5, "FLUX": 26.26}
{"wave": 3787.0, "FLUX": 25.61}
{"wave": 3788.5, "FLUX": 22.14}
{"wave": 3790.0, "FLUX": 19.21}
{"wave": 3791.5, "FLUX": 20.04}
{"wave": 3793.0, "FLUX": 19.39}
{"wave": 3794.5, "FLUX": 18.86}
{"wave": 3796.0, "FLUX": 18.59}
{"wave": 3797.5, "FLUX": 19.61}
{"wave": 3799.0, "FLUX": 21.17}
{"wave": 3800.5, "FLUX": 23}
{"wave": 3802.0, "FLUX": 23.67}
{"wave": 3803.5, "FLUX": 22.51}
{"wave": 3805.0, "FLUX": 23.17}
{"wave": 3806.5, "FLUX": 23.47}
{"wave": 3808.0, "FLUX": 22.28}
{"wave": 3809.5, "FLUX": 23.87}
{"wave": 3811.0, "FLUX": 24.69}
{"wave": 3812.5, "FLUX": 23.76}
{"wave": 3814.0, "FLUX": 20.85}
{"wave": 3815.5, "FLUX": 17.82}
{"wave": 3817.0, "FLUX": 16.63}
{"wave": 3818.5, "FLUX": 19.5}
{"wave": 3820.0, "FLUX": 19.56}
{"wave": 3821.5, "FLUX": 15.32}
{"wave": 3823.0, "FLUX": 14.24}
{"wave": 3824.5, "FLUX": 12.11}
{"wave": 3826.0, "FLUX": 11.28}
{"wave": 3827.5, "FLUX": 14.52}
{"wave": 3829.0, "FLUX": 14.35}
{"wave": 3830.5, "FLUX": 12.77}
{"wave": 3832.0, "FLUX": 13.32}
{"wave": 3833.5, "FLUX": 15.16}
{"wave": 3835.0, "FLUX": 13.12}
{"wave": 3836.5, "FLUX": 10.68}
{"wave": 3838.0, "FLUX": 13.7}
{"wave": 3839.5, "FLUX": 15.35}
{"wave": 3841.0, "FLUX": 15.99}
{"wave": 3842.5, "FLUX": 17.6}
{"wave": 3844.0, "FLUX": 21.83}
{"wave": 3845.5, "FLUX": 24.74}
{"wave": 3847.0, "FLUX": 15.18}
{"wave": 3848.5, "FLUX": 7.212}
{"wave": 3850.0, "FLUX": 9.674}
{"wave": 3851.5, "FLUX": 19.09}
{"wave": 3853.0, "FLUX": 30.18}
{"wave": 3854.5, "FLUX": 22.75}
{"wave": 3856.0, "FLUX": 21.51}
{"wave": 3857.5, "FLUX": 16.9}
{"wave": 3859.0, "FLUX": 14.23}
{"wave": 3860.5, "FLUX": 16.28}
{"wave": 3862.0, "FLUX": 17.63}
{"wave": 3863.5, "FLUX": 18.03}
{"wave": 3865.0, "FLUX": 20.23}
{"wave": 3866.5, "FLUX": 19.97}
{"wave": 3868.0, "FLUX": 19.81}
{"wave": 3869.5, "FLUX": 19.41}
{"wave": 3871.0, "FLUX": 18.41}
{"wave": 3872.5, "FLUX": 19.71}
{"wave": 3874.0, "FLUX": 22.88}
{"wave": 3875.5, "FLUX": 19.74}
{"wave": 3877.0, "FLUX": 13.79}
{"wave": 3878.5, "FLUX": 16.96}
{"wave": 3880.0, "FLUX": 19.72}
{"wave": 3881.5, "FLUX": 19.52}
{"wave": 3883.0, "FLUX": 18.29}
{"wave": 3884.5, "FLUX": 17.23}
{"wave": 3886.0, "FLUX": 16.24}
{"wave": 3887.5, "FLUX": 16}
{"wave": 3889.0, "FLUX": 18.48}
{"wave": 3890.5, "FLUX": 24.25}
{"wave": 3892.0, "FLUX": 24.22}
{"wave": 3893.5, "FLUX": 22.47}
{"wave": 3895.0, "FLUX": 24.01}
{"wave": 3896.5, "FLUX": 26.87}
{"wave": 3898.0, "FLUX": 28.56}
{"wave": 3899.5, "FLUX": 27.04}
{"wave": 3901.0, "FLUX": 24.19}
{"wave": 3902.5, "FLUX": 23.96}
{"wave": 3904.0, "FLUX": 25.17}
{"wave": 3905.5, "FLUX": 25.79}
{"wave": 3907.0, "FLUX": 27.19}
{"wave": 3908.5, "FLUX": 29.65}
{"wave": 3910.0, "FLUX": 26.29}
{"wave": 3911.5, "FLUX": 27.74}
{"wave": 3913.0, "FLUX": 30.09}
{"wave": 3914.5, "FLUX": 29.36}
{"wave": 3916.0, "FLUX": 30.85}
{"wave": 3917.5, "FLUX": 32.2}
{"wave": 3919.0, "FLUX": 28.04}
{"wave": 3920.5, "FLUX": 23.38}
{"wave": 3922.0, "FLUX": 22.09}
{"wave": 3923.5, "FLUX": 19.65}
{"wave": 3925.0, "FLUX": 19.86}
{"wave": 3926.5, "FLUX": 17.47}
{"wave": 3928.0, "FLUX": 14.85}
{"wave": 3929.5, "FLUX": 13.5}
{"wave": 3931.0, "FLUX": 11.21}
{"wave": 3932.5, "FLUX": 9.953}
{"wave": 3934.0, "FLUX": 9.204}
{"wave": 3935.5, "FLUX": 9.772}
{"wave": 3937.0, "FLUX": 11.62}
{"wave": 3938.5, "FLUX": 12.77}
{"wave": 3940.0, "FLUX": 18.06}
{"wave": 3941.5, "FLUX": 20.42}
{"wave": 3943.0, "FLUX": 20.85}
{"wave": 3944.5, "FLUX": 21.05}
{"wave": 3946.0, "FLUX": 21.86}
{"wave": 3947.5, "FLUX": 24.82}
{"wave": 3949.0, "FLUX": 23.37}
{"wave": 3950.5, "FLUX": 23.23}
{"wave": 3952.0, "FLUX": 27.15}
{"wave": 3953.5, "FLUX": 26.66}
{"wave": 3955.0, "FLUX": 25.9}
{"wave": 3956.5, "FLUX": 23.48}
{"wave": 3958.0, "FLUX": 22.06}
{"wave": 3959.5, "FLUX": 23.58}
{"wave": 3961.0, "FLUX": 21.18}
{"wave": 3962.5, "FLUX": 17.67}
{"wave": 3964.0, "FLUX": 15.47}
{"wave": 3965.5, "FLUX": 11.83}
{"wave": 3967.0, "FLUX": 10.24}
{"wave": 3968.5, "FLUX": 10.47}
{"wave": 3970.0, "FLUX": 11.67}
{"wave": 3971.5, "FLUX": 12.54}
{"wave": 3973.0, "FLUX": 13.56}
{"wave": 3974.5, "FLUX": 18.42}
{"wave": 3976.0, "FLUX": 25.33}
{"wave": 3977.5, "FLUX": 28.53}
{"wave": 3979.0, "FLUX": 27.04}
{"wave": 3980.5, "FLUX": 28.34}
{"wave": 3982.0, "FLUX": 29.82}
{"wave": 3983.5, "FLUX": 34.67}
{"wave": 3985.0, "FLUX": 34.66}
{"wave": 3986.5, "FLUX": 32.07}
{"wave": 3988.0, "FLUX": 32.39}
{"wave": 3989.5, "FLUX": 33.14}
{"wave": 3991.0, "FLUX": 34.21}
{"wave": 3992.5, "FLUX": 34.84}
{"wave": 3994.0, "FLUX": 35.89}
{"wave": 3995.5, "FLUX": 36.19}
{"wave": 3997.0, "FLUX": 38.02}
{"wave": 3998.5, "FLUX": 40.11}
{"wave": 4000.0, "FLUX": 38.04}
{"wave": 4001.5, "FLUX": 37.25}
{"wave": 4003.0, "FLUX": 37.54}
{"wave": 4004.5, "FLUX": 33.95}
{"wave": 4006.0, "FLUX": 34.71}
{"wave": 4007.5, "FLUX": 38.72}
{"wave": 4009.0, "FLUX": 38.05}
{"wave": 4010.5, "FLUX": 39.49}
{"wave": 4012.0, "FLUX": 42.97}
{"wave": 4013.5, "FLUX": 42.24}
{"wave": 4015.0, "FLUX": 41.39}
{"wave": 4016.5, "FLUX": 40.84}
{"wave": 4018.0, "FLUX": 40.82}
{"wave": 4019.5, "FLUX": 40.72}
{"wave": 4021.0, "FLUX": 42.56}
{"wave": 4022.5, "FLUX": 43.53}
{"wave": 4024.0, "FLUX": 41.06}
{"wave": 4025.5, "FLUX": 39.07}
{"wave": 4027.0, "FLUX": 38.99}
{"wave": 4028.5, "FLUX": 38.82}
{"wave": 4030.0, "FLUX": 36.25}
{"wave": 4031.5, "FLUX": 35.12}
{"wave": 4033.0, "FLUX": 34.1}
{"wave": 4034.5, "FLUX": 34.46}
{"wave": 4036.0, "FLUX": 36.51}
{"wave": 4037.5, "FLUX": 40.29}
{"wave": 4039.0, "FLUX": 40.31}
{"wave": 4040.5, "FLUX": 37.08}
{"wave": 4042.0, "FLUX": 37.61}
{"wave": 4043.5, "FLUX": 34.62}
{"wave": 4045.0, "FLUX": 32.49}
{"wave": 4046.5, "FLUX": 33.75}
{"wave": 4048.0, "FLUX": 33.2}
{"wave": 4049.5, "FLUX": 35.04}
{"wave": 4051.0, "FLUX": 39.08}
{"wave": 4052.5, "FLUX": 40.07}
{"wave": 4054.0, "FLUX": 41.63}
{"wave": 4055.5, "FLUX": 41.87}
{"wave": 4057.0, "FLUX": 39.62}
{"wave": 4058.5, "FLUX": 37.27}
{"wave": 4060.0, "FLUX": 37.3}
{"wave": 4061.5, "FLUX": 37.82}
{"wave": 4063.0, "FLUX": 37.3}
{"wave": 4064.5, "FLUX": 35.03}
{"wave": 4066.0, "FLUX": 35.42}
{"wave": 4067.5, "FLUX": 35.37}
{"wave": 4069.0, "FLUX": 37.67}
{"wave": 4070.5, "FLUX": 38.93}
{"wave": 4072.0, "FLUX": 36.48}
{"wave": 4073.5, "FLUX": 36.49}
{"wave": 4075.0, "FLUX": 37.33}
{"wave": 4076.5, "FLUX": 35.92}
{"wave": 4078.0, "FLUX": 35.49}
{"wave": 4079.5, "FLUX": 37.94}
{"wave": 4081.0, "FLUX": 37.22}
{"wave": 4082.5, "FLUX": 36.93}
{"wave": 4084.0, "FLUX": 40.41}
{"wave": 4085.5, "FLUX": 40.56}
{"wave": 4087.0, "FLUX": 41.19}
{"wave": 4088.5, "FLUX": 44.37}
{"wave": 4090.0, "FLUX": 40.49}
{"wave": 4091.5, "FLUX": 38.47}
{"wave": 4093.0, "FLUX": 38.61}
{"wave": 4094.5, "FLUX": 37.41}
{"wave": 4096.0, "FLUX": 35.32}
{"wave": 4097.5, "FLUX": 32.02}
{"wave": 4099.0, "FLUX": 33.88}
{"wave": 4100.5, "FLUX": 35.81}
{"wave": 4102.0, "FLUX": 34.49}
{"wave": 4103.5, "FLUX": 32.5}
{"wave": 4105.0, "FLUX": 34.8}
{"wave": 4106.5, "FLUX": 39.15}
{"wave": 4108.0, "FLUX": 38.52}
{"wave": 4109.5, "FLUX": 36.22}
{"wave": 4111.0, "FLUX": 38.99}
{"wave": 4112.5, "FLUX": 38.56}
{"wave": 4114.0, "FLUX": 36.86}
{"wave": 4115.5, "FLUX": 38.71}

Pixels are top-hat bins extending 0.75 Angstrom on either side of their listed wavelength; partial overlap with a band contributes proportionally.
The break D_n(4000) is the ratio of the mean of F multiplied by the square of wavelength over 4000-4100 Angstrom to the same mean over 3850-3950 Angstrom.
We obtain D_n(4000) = 2.0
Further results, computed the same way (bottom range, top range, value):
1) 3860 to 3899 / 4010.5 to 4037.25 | 2.12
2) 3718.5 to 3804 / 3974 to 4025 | 1.92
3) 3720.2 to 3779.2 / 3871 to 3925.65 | 1.25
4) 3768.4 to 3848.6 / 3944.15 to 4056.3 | 1.76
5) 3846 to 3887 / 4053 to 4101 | 2.31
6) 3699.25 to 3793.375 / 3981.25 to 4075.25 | 2.00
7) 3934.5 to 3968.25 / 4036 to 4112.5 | 2.04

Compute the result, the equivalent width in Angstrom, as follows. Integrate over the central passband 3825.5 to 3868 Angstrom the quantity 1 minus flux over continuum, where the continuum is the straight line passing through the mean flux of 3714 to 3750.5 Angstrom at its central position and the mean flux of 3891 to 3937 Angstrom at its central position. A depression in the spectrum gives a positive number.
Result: 9.5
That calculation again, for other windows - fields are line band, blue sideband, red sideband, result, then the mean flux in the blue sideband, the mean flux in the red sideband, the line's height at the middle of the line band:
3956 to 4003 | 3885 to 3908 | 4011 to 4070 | 8.7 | 23.6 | 38.2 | 32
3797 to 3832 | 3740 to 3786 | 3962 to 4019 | 6.9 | 21.8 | 30.4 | 23.8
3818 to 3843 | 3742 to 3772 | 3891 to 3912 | 9.2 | 20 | 25.9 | 23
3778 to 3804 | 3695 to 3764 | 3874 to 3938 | -3.0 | 20.7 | 21.3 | 20.9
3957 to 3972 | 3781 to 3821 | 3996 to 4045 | 8.1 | 22.1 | 38.5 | 34.3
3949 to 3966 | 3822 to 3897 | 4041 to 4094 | 3.2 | 17.7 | 37.7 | 27.1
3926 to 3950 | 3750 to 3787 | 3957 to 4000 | 8.5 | 23.5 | 25.7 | 25.3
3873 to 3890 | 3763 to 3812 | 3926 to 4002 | 3.7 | 23.4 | 23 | 23.2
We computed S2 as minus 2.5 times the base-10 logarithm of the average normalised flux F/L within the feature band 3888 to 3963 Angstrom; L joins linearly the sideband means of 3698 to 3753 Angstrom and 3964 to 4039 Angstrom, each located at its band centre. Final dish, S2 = 0.30 mag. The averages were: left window 20.2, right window 33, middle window 22.3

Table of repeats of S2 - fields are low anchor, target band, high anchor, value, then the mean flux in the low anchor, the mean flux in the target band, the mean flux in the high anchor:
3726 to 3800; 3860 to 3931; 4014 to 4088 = 0.29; 20.9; 22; 38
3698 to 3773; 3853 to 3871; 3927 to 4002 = 0.15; 20.8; 19.3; 23.1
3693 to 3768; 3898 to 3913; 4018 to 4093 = 0.13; 20.8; 26.6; 38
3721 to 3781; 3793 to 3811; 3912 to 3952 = -0.08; 20.4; 21.9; 20.2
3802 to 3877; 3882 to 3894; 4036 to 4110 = 0.13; 18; 19.6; 37.3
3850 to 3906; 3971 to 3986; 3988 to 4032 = 0.32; 20.6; 25.6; 38.3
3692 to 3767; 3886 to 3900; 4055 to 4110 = 0.23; 20.9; 23.1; 37.3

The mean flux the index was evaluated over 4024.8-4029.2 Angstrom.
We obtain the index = 39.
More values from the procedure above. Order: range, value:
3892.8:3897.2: 24.4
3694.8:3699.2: 24.2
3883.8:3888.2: 16.5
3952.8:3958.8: 24.5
